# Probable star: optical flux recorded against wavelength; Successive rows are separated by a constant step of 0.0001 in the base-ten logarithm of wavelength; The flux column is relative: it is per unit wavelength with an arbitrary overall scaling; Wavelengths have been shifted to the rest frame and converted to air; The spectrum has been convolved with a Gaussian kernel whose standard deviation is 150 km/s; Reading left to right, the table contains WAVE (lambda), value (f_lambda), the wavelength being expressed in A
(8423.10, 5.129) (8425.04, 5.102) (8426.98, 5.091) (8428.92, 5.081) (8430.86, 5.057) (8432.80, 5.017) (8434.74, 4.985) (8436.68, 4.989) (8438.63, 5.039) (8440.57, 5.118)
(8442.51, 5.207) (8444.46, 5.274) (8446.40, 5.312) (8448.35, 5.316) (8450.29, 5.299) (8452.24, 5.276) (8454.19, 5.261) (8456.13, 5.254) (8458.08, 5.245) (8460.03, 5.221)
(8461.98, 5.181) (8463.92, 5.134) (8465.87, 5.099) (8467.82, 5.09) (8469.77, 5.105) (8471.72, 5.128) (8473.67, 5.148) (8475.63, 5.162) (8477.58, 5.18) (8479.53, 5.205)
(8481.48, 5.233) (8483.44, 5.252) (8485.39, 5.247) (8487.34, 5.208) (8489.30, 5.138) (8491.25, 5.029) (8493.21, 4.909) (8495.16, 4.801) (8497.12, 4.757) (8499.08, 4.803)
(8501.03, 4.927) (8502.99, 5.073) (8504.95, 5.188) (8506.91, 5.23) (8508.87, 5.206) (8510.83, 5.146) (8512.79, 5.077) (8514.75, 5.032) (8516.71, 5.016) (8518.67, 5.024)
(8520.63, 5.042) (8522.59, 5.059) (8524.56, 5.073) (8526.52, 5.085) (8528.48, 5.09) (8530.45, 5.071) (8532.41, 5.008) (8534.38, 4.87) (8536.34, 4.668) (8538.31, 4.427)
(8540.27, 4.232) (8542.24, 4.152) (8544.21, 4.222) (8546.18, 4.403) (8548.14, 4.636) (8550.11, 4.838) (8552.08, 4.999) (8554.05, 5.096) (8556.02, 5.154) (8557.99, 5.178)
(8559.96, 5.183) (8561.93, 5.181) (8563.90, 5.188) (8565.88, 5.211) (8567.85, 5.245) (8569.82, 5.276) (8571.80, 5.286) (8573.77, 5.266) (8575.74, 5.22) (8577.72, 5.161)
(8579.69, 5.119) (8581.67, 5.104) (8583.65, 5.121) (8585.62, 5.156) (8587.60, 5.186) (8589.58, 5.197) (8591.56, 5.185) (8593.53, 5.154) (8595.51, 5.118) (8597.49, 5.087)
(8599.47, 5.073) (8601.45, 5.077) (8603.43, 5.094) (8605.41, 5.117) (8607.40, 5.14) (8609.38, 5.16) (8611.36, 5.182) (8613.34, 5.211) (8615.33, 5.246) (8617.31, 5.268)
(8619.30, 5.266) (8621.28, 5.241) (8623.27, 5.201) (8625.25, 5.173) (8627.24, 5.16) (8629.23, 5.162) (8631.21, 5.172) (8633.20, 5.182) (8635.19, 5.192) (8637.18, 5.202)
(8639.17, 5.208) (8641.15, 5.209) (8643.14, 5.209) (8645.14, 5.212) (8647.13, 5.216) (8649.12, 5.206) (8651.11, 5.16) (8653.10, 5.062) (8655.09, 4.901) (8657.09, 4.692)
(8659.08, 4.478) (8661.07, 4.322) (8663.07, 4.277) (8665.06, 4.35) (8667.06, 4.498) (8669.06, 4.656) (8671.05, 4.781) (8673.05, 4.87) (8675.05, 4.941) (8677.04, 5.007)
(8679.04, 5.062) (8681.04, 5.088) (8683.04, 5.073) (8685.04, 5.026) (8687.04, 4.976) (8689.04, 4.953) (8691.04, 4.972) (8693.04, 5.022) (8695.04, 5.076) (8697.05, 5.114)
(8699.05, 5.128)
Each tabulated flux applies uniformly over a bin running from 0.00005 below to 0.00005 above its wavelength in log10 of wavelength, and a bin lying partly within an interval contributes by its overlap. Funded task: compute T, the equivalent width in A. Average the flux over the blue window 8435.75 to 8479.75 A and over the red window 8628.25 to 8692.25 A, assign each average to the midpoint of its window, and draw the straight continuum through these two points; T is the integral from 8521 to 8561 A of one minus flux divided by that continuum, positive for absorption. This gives 2.1 A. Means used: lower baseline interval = 5.18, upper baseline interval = 4.95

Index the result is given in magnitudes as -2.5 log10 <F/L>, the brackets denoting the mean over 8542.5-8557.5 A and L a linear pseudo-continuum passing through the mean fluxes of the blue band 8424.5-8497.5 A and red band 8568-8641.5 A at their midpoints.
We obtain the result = 0.09 mag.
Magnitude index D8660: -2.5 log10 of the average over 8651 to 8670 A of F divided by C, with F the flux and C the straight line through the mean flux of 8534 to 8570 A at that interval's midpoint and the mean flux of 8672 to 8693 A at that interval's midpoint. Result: 0.081 mag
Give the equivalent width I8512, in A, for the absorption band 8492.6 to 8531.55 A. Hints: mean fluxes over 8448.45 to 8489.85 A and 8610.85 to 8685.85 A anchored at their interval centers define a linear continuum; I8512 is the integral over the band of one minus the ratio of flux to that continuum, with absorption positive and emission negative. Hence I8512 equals 0.91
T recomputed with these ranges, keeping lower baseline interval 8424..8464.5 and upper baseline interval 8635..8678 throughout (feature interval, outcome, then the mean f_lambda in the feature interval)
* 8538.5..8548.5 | 1.4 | 4.32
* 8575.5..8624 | -2.0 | 5.16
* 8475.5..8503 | 0.3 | 5.06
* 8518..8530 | 0.0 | 5.06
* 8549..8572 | -0.6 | 5.14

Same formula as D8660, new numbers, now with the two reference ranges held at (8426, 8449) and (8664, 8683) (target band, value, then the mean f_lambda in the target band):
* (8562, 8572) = -0.06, 5.23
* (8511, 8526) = -0.01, 5.05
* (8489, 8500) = 0.03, 4.89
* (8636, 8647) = -0.08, 5.21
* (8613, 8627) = -0.07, 5.22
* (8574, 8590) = -0.05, 5.16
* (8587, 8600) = -0.05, 5.14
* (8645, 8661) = -0.02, 4.94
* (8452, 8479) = -0.02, 5.18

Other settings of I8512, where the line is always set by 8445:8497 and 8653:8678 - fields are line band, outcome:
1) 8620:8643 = -2.1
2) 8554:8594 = -2.3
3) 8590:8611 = -1.3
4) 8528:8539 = 0.3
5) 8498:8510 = 0.0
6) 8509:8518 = 0.0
